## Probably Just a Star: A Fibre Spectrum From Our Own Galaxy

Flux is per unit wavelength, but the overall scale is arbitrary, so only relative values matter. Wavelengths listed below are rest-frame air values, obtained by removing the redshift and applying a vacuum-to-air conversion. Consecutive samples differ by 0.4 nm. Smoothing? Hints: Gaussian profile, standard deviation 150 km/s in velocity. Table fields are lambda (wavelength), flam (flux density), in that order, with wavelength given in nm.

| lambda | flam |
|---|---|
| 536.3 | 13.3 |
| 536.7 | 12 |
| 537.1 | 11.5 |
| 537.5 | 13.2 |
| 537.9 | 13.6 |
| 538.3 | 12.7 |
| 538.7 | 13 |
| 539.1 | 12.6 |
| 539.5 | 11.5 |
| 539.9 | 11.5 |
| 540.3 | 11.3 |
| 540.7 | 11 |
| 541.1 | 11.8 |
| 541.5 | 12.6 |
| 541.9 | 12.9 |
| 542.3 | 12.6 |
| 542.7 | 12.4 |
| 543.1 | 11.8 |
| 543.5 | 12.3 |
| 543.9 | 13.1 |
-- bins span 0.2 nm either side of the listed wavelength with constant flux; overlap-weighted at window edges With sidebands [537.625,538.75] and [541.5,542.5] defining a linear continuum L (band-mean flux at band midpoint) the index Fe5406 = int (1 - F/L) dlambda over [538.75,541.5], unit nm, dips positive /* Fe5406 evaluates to 0.25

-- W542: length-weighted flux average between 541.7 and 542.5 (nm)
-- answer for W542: 12.7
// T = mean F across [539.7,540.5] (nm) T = 11.4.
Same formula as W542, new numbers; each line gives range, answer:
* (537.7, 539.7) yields 12.7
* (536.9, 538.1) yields 12.8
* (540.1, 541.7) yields 11.7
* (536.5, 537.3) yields 11.8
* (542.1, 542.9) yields 12.5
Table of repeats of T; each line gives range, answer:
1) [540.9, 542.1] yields 12.4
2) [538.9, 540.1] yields 11.9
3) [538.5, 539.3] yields 12.8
